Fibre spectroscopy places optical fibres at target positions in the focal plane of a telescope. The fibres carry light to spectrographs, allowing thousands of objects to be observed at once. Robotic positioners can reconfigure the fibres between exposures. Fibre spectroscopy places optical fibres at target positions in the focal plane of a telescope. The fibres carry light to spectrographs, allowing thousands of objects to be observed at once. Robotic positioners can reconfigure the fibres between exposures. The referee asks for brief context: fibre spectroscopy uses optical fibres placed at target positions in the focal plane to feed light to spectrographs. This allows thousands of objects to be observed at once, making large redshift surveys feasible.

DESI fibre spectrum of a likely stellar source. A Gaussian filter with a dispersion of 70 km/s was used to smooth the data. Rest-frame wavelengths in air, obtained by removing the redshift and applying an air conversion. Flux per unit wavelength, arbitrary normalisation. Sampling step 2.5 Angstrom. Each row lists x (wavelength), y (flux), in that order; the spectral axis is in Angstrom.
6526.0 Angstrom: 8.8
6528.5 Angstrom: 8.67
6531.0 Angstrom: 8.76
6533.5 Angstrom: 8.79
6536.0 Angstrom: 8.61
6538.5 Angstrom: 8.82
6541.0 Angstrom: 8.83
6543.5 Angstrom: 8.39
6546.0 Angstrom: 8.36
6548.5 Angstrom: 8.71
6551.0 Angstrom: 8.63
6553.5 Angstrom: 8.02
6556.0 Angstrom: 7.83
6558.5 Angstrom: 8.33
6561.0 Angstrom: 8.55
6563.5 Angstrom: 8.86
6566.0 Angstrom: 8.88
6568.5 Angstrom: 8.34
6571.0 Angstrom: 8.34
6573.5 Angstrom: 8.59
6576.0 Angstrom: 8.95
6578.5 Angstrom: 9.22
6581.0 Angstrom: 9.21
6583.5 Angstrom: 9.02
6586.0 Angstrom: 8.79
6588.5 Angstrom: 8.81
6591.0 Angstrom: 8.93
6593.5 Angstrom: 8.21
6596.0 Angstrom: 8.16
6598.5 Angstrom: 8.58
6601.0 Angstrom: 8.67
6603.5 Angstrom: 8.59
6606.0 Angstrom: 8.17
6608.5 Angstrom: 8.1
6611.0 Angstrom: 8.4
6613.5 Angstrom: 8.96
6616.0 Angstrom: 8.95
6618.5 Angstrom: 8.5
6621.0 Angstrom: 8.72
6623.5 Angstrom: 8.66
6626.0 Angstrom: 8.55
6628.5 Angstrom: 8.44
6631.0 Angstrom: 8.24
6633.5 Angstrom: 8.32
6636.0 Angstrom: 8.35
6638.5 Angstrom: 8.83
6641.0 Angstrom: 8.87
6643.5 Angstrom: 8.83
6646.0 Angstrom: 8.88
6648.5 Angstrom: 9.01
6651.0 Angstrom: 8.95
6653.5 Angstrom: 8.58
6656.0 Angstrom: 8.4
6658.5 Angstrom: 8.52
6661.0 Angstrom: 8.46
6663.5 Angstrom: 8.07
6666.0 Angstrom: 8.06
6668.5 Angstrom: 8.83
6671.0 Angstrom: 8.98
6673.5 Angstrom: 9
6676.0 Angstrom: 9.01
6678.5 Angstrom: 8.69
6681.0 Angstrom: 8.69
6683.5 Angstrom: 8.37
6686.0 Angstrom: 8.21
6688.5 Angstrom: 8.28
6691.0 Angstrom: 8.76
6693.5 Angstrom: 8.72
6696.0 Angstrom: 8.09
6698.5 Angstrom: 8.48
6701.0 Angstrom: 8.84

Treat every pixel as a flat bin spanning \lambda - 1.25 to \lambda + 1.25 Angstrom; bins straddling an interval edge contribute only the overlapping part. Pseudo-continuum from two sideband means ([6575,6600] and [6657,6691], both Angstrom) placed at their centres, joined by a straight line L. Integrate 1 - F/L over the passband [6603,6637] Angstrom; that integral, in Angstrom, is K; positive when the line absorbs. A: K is 0.80 Angstrom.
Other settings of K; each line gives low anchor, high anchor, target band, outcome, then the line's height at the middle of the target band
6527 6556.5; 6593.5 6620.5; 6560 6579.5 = -0.4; 8.53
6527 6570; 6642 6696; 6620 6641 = 0.2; 8.6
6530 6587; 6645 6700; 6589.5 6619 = 0.3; 8.62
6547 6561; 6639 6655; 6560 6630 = -0.8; 8.56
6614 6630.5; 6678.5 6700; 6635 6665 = -0.3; 8.57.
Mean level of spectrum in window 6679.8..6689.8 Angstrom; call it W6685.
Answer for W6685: 8.39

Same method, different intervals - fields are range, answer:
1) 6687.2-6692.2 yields 8.51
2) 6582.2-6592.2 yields 8.89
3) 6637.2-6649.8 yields 8.88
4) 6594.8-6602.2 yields 8.47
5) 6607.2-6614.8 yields 8.49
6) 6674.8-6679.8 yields 8.85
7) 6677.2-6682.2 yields 8.69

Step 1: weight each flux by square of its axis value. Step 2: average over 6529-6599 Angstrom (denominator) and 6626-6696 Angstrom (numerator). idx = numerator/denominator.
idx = 1.0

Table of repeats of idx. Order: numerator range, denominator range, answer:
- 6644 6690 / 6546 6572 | 1.05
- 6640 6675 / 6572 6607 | 1.02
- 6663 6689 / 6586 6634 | 1.03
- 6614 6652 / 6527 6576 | 1.04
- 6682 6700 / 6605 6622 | 1.01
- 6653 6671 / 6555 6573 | 1.03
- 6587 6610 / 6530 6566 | 1.01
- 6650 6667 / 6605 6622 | 1.00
